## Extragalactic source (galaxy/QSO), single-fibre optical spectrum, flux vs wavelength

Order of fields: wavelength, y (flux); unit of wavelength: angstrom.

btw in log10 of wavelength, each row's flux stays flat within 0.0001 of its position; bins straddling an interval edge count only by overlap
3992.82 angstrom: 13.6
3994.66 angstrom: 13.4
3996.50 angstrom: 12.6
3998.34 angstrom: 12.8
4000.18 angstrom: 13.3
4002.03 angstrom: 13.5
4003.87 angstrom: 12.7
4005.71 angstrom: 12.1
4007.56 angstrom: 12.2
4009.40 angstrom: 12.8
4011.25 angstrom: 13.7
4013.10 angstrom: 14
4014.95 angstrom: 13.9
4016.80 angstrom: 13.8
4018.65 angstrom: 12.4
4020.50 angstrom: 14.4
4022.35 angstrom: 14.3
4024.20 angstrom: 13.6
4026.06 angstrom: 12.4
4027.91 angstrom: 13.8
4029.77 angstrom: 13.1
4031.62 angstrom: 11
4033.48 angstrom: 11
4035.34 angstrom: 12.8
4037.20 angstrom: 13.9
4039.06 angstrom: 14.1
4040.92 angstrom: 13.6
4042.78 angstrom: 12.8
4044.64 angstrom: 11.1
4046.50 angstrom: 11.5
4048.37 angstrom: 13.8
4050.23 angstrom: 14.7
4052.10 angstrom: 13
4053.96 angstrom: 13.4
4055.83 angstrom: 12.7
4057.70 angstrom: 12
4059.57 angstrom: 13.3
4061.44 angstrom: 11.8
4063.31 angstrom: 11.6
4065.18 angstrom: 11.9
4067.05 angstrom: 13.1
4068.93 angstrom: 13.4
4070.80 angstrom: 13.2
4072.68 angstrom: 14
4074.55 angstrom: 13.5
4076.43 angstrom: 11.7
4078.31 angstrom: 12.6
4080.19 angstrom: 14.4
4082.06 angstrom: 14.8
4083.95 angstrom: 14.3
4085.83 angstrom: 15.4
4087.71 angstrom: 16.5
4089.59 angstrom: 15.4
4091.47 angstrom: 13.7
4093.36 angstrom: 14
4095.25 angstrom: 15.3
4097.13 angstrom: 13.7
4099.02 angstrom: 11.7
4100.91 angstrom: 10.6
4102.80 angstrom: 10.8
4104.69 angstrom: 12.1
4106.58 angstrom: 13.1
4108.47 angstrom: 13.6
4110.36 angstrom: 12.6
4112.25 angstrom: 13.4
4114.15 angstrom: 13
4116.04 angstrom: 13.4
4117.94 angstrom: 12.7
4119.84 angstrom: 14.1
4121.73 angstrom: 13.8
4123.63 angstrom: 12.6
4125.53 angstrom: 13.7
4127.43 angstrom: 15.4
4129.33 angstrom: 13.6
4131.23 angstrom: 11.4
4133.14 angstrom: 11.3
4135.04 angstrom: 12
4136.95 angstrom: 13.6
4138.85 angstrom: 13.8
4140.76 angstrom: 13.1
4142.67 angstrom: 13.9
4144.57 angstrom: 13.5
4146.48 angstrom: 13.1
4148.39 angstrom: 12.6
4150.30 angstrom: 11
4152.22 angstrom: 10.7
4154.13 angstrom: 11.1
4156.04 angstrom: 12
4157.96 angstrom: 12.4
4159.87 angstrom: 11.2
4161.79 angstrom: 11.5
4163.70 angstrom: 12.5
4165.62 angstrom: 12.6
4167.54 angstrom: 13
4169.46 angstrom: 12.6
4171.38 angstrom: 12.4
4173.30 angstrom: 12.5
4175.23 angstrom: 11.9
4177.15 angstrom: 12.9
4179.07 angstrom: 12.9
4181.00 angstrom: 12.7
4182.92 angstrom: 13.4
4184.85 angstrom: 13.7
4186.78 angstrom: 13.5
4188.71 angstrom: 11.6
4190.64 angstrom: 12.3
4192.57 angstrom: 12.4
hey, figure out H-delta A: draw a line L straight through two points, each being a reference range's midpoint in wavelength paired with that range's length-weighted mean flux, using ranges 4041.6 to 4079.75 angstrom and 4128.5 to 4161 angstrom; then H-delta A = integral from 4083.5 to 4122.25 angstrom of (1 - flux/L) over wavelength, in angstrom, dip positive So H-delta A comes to -2.8 angstrom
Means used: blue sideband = 12.8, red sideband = 12.4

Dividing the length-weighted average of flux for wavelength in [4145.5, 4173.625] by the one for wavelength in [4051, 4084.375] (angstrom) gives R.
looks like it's 0.9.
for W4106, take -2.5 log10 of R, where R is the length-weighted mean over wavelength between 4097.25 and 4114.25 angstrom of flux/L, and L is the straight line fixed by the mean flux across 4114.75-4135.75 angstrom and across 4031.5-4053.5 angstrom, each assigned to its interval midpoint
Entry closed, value 0.06 mag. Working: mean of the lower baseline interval 12.9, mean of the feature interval 12.4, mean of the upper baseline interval 13.1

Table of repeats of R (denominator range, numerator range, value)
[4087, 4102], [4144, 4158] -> 0.87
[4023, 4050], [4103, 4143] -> 1.02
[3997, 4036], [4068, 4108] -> 1.04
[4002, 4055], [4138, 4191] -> 0.96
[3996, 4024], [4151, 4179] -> 0.91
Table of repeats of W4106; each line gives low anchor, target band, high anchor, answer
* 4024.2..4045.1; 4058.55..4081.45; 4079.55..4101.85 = 0.060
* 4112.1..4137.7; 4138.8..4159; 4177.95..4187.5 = 0.065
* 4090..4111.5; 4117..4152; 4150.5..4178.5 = -0.047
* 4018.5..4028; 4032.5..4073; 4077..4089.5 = 0.101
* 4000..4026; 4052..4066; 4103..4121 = 0.063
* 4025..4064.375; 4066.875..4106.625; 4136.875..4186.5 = -0.071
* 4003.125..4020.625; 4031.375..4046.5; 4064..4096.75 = 0.077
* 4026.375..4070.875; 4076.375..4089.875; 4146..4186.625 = -0.151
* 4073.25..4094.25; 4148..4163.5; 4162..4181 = 0.114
